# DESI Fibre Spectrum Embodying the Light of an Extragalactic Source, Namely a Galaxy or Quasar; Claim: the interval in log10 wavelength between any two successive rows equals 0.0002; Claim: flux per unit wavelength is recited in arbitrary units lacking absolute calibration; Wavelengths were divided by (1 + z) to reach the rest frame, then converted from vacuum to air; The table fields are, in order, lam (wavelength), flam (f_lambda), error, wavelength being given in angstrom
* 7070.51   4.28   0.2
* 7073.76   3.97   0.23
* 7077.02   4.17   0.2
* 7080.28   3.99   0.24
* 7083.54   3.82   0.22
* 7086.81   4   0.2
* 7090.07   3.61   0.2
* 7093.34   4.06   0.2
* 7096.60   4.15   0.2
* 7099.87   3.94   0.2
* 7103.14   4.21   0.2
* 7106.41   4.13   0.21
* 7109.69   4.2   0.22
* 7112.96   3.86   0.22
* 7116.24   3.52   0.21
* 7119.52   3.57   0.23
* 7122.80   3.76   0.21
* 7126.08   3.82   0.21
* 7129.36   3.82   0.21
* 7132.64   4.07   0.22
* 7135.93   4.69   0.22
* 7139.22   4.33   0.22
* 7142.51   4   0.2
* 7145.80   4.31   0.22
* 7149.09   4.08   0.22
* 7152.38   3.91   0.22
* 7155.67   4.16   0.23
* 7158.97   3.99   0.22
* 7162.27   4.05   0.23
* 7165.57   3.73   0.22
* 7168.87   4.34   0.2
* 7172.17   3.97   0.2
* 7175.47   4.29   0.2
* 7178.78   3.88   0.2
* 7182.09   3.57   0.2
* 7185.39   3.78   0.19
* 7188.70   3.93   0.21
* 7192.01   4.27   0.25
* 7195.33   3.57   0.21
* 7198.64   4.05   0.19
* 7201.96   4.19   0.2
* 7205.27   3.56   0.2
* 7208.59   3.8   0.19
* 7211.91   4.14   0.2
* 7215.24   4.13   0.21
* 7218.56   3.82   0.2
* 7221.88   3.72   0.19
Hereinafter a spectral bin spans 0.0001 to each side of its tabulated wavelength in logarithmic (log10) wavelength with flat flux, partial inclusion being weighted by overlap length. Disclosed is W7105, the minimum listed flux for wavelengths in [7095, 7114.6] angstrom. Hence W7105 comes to 3.86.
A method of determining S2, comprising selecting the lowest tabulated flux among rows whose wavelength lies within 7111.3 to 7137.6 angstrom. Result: 3.52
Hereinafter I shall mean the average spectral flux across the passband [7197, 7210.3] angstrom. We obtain 3.9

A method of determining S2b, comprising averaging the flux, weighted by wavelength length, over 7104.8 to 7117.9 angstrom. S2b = 3.92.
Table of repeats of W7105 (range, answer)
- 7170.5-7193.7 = 3.57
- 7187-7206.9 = 3.56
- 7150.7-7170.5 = 3.73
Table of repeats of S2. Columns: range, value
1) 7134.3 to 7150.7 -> 4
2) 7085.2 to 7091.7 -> 3.61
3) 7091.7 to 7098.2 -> 4.06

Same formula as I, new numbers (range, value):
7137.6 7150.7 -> 4.18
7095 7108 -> 4.11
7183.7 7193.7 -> 3.99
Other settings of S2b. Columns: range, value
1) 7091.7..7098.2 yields 4.11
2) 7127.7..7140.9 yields 4.23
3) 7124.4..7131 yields 3.82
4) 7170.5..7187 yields 3.9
